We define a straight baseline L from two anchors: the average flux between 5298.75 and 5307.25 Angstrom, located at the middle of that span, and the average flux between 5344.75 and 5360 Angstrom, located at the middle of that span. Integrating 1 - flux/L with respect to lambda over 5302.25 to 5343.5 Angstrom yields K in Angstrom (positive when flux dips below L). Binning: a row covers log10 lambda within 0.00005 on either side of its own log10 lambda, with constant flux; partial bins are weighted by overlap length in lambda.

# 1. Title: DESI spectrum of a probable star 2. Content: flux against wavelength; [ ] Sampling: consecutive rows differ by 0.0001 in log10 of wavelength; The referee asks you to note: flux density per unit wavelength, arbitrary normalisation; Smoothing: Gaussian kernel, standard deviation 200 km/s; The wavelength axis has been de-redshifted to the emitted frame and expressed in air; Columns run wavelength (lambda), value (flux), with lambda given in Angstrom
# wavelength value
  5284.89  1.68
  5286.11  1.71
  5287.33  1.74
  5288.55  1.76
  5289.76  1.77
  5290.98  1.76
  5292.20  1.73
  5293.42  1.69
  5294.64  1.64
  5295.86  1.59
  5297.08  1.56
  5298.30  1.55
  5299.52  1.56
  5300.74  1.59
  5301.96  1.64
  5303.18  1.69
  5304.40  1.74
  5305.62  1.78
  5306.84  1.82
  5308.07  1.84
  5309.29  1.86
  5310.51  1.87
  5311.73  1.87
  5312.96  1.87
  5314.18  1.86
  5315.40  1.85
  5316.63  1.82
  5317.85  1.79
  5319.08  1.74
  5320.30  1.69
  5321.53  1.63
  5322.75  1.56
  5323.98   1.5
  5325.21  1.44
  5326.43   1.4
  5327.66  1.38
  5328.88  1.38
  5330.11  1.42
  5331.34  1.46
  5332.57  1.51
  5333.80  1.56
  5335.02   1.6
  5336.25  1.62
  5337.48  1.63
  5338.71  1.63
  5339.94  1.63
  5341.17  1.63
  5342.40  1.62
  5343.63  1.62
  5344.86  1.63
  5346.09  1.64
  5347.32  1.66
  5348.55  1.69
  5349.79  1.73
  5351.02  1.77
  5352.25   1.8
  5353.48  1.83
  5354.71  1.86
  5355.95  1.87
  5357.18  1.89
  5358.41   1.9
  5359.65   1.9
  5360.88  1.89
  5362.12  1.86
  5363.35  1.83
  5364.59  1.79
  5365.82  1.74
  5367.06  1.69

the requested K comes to 1.6 Angstrom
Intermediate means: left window 1.68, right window 1.79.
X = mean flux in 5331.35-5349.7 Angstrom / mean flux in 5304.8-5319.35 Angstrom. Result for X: 0.9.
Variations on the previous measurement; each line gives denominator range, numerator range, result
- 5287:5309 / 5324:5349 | 0.92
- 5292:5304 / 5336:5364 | 1.08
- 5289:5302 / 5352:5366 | 1.13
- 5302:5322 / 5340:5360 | 0.98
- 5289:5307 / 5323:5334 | 0.87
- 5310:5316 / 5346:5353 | 0.92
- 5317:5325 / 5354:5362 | 1.14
